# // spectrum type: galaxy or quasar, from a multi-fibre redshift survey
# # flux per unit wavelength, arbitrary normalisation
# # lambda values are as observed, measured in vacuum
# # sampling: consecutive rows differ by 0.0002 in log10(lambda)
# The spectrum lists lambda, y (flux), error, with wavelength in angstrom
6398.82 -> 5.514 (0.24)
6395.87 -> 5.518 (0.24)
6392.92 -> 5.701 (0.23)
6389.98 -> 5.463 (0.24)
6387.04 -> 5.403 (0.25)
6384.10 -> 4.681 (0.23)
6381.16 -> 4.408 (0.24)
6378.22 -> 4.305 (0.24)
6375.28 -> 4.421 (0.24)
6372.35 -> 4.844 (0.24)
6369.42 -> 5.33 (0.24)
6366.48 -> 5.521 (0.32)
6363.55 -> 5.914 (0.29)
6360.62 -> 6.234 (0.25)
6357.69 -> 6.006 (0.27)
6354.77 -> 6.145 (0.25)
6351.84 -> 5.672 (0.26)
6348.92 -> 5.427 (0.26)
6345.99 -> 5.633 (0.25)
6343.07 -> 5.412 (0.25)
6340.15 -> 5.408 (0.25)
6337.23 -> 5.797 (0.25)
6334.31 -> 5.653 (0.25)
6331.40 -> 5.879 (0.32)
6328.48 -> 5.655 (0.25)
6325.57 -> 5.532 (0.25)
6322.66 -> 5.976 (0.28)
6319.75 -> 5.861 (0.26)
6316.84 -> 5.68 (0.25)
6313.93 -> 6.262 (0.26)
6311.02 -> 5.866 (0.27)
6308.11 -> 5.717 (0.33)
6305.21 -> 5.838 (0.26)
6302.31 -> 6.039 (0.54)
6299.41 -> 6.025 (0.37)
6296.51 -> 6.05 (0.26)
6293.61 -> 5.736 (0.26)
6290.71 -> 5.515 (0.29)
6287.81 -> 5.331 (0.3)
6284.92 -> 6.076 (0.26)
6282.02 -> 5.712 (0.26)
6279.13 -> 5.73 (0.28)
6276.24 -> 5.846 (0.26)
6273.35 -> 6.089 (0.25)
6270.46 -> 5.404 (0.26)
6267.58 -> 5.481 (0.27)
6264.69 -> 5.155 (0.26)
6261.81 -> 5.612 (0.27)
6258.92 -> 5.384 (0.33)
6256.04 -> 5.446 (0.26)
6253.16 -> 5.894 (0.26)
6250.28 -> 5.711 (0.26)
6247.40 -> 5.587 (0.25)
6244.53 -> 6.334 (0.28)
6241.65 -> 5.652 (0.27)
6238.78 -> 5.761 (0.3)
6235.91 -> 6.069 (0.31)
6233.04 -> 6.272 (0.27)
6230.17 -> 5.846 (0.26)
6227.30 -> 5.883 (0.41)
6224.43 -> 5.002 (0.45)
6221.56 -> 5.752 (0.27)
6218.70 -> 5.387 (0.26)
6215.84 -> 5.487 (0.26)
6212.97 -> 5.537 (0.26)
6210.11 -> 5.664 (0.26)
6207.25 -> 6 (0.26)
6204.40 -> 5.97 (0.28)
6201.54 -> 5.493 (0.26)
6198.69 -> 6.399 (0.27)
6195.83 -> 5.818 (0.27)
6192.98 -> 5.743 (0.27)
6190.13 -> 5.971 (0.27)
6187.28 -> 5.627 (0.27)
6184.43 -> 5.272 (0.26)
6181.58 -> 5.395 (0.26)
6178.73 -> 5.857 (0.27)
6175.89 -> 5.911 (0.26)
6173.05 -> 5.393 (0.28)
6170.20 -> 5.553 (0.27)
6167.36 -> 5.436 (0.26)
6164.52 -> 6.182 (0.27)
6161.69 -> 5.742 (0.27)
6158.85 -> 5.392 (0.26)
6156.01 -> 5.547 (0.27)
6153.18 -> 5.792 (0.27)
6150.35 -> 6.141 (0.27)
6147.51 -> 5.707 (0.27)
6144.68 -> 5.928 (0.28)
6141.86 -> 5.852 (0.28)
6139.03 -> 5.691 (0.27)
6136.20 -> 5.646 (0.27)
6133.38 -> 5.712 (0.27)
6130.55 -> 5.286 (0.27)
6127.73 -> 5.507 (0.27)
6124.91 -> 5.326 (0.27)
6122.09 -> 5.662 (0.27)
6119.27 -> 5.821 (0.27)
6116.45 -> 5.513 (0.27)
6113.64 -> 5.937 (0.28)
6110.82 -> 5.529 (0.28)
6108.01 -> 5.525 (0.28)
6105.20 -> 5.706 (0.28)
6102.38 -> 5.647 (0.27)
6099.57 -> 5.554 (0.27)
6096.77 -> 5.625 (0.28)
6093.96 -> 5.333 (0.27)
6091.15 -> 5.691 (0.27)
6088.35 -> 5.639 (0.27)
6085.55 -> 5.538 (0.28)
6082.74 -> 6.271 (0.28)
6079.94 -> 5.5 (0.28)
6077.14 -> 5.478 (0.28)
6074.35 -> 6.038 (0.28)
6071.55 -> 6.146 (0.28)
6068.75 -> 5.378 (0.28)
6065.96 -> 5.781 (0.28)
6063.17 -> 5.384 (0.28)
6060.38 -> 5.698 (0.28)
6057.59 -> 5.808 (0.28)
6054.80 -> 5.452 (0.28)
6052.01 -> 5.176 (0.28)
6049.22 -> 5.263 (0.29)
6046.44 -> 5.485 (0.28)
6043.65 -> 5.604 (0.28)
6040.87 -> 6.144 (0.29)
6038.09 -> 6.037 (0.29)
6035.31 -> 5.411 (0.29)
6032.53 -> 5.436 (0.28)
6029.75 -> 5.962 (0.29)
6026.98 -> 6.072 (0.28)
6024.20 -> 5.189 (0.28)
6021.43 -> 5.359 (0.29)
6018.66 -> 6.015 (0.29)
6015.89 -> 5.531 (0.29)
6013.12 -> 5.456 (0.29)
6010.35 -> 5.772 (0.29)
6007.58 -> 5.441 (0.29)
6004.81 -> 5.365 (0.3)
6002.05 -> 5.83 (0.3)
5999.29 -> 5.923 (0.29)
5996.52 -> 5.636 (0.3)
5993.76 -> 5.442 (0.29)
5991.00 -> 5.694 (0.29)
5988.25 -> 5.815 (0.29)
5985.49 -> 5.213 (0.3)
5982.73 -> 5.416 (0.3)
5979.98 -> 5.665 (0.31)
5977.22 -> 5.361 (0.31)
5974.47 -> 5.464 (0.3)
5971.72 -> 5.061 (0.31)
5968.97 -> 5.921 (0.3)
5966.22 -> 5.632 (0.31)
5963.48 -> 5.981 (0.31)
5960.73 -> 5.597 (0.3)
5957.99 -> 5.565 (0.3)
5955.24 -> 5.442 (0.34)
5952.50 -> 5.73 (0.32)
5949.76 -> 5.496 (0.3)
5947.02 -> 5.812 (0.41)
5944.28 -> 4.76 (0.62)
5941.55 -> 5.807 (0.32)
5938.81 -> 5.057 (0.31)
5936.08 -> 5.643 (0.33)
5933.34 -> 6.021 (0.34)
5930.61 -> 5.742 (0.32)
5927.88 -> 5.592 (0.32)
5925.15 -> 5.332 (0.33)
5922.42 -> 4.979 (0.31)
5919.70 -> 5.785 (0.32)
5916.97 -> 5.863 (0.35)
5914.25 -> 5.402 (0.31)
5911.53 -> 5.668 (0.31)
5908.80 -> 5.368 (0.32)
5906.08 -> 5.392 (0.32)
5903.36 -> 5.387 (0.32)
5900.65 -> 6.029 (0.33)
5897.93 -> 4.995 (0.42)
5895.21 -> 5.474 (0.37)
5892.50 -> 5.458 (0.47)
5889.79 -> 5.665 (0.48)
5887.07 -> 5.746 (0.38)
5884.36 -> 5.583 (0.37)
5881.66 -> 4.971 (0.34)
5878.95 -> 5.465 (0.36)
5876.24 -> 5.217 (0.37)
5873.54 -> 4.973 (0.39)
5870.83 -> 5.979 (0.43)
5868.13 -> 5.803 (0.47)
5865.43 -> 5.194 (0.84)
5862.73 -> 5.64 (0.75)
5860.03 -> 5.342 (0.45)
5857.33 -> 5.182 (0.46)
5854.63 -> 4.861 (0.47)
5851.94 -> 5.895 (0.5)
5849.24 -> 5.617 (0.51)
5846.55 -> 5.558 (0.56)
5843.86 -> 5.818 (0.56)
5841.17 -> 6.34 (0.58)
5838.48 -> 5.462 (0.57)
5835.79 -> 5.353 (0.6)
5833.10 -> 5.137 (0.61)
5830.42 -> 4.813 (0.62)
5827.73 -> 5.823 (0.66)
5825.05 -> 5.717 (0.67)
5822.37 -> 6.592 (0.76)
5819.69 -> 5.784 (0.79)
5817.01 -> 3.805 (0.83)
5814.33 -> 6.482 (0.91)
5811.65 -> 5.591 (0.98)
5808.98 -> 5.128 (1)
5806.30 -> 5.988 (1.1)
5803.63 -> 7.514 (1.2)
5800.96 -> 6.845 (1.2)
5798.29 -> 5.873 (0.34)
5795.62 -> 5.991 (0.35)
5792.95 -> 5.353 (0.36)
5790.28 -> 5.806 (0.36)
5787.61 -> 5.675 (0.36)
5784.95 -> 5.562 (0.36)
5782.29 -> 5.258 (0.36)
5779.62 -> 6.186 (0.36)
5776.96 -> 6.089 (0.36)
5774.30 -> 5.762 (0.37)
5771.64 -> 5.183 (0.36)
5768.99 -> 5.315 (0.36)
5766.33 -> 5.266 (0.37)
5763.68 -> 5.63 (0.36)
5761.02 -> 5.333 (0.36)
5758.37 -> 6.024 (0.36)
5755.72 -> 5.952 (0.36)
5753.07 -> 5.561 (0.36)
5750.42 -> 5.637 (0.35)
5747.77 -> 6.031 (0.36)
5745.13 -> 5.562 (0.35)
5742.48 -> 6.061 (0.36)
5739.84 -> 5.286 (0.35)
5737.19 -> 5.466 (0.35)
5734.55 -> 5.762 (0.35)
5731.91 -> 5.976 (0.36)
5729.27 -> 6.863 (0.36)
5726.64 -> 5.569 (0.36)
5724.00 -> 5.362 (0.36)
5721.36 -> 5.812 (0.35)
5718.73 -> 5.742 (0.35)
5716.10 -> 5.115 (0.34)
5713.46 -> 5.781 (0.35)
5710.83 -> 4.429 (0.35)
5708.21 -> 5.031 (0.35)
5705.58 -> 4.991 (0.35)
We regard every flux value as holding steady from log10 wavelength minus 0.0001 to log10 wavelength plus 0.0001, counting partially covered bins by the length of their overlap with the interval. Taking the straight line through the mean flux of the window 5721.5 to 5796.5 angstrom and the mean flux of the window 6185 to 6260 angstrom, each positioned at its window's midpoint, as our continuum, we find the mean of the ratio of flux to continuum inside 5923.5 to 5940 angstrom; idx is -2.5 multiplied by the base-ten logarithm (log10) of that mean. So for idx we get 0.03 mag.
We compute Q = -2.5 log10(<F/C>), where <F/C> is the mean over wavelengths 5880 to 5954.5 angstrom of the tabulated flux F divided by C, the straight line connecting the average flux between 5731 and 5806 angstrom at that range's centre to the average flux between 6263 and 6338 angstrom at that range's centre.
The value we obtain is 0.05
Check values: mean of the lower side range 5.79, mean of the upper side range 5.77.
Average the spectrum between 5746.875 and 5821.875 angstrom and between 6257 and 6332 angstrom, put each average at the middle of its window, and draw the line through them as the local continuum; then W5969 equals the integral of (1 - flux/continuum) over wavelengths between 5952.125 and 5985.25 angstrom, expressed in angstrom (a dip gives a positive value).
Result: 1.1 angstrom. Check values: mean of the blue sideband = 5.74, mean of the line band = 5.55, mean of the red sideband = 5.74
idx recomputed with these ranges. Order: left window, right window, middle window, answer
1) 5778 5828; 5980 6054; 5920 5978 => 0.03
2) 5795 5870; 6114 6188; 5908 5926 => 0.04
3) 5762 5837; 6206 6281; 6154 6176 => 0.01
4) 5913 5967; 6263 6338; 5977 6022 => 0.00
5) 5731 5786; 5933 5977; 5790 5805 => -0.11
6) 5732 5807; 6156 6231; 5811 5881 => 0.05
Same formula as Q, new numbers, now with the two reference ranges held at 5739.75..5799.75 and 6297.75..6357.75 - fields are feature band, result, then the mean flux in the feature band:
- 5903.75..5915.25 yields 0.05 mag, 5.45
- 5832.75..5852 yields 0.01 mag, 5.66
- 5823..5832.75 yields 0.04 mag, 5.5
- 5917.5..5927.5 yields 0.05 mag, 5.43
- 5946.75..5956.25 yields 0.02 mag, 5.61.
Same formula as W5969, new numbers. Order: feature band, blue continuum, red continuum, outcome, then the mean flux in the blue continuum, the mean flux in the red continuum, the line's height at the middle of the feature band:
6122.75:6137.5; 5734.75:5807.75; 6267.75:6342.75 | 0.71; 5.78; 5.78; 5.78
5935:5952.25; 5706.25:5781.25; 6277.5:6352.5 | 0.69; 5.63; 5.75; 5.67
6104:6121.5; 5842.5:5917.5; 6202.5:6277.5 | -0.15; 5.48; 5.7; 5.62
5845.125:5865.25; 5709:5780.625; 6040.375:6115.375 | 0.77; 5.65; 5.64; 5.65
